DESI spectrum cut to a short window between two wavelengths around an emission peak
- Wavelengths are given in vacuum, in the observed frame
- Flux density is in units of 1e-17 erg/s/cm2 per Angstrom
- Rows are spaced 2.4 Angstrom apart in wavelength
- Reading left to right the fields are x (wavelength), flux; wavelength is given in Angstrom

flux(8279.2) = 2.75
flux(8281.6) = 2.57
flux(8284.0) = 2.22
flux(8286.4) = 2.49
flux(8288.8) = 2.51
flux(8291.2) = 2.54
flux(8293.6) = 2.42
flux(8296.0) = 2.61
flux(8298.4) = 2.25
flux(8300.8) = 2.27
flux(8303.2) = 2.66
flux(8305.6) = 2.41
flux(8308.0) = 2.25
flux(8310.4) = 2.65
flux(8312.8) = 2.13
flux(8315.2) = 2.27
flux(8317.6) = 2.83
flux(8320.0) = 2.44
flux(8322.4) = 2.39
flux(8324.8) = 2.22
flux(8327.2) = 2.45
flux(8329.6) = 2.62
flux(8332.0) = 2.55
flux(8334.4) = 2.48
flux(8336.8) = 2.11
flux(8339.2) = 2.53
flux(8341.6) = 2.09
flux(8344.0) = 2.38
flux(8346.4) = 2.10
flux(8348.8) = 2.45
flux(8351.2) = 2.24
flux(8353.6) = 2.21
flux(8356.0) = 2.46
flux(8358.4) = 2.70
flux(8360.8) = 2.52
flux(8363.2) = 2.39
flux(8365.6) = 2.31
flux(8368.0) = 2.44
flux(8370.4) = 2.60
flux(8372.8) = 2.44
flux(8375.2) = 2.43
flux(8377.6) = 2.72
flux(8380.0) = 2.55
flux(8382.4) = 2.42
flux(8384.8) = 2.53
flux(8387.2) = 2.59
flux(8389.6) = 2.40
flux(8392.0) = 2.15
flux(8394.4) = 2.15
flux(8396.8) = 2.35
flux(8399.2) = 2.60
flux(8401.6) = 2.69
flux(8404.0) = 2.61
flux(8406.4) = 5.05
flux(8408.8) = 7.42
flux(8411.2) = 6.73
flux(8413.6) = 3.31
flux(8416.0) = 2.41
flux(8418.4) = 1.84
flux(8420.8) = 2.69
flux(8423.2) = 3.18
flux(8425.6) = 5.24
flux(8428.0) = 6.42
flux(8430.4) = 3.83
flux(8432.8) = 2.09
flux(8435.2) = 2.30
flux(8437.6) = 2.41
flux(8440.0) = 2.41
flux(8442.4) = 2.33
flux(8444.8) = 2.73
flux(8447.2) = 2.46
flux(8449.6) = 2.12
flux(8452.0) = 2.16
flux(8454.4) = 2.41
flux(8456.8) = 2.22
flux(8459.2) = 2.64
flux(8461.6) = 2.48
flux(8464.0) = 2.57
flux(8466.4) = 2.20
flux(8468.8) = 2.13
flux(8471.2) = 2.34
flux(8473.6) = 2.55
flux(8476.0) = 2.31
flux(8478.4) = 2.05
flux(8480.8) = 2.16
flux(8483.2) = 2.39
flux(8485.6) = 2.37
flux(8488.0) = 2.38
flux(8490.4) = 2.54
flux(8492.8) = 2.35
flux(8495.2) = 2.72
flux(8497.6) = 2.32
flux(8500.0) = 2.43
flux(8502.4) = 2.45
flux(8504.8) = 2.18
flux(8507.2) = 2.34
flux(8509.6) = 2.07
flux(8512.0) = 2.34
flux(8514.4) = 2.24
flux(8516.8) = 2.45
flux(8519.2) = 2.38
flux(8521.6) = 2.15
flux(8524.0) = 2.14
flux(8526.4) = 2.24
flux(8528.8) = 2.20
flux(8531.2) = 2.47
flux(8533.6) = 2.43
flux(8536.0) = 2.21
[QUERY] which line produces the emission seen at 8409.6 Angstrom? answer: [S II] 6716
